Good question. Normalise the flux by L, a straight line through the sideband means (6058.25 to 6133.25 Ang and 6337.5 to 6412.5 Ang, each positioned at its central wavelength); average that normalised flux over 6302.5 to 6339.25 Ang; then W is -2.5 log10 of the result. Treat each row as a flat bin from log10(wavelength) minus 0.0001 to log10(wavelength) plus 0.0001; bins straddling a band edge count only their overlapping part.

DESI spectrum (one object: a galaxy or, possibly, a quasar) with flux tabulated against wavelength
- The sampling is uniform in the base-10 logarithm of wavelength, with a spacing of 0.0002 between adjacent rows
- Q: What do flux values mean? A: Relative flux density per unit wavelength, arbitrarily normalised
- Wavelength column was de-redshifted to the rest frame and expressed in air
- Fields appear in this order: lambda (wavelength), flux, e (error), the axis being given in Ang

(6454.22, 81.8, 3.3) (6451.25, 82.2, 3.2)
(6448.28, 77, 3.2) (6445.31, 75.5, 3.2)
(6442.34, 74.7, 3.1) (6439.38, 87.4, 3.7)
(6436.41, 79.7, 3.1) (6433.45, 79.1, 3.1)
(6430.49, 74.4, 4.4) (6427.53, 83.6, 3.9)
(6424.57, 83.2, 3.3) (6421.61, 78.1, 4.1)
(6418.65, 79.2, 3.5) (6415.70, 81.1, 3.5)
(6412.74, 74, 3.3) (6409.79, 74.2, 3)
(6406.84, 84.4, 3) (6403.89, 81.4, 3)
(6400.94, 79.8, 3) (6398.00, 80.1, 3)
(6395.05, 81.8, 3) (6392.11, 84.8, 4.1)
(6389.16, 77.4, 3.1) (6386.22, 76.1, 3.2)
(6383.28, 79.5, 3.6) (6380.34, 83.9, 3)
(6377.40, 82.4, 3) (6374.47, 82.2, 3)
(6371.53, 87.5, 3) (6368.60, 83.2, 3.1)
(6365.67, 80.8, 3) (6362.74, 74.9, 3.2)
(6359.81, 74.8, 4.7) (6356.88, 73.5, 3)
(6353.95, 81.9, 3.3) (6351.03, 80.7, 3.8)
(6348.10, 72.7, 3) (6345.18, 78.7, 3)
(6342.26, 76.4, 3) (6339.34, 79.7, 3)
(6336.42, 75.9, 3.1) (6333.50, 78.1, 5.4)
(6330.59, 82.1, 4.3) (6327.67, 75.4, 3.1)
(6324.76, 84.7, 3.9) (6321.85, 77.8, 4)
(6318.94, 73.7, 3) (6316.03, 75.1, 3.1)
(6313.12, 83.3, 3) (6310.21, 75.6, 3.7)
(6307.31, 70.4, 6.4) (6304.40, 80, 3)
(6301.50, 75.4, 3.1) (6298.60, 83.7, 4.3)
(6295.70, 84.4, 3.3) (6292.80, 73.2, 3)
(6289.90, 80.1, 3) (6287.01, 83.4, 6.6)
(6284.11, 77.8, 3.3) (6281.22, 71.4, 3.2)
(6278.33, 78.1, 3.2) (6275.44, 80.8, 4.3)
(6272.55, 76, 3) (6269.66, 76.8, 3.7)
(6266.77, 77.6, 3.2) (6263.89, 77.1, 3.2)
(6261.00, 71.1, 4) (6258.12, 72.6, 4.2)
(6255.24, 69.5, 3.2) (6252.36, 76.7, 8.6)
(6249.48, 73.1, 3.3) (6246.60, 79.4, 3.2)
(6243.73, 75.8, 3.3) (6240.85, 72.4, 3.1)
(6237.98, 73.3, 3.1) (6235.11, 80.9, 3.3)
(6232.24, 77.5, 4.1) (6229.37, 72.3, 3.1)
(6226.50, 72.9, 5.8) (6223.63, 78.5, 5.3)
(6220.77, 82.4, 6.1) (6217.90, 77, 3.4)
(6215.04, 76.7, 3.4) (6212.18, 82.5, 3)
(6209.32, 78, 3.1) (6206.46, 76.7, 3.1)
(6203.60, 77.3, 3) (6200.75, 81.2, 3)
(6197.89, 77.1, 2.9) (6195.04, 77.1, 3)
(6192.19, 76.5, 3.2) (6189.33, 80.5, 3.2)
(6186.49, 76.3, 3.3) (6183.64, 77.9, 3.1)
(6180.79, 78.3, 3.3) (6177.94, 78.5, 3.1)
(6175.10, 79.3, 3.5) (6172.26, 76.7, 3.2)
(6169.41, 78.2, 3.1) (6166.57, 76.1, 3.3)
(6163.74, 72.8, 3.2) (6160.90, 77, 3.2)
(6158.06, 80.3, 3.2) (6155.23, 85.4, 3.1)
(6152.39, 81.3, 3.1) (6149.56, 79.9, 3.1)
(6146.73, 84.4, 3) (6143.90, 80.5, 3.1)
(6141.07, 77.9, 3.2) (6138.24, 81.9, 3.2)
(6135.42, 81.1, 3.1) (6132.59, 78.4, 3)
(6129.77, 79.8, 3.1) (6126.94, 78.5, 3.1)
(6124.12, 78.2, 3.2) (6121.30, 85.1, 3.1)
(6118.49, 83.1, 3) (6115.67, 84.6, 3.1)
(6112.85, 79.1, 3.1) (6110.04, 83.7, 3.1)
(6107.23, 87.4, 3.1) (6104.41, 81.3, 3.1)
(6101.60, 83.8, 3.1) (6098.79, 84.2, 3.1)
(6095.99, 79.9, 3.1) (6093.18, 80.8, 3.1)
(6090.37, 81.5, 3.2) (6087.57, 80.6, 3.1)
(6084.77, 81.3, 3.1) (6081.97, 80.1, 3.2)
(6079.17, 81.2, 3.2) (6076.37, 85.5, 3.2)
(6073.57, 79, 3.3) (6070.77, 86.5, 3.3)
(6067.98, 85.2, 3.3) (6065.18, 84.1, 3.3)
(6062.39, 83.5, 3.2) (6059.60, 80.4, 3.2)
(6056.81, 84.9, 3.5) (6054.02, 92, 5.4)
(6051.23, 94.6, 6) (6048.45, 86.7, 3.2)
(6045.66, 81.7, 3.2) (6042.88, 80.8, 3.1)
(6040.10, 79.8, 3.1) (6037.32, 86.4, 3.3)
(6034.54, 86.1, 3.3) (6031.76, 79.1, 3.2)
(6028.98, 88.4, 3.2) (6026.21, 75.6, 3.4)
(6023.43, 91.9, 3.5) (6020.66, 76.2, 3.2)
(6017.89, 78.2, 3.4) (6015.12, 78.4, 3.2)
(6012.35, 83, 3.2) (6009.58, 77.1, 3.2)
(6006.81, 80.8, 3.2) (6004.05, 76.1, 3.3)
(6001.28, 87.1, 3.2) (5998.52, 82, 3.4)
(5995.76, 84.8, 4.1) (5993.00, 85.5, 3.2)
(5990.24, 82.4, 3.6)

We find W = 0.03 mag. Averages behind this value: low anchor 82.1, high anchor 79.6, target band 77.7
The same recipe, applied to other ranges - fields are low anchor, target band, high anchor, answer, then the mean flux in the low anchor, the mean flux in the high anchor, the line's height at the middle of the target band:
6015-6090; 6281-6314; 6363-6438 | 0.04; 83.3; 80.4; 81.3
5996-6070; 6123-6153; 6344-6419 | 0.03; 83.1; 79.7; 82.1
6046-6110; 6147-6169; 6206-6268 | 0.01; 83.8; 76.1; 79.9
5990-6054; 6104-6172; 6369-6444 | 0.02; 82.9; 80.4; 82.2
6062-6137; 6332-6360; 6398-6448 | 0.04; 82.1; 79.3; 80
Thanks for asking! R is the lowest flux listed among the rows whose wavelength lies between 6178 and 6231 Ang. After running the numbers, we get 72.3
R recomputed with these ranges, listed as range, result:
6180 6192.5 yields 76.3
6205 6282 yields 69.5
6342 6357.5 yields 72.7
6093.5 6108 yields 79.9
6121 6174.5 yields 72.8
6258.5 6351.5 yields 70.4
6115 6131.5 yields 78.2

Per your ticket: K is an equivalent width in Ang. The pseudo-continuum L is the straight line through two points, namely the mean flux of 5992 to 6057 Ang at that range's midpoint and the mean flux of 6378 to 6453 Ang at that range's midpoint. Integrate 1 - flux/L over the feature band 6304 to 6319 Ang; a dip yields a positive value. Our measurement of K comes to 0.8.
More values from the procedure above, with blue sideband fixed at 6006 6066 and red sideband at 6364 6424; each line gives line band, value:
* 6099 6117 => -0.2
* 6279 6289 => 0.5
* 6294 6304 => 0.1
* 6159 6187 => 1.7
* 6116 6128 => 0.1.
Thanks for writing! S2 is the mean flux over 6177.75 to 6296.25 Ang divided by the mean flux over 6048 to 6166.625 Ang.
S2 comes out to 0.94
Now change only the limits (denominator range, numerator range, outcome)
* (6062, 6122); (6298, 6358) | 0.94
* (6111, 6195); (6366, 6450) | 1.01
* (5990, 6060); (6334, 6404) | 0.96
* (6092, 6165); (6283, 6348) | 0.96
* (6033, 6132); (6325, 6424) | 0.96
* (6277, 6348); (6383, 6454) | 1.02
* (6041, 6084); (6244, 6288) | 0.90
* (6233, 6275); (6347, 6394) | 1.06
